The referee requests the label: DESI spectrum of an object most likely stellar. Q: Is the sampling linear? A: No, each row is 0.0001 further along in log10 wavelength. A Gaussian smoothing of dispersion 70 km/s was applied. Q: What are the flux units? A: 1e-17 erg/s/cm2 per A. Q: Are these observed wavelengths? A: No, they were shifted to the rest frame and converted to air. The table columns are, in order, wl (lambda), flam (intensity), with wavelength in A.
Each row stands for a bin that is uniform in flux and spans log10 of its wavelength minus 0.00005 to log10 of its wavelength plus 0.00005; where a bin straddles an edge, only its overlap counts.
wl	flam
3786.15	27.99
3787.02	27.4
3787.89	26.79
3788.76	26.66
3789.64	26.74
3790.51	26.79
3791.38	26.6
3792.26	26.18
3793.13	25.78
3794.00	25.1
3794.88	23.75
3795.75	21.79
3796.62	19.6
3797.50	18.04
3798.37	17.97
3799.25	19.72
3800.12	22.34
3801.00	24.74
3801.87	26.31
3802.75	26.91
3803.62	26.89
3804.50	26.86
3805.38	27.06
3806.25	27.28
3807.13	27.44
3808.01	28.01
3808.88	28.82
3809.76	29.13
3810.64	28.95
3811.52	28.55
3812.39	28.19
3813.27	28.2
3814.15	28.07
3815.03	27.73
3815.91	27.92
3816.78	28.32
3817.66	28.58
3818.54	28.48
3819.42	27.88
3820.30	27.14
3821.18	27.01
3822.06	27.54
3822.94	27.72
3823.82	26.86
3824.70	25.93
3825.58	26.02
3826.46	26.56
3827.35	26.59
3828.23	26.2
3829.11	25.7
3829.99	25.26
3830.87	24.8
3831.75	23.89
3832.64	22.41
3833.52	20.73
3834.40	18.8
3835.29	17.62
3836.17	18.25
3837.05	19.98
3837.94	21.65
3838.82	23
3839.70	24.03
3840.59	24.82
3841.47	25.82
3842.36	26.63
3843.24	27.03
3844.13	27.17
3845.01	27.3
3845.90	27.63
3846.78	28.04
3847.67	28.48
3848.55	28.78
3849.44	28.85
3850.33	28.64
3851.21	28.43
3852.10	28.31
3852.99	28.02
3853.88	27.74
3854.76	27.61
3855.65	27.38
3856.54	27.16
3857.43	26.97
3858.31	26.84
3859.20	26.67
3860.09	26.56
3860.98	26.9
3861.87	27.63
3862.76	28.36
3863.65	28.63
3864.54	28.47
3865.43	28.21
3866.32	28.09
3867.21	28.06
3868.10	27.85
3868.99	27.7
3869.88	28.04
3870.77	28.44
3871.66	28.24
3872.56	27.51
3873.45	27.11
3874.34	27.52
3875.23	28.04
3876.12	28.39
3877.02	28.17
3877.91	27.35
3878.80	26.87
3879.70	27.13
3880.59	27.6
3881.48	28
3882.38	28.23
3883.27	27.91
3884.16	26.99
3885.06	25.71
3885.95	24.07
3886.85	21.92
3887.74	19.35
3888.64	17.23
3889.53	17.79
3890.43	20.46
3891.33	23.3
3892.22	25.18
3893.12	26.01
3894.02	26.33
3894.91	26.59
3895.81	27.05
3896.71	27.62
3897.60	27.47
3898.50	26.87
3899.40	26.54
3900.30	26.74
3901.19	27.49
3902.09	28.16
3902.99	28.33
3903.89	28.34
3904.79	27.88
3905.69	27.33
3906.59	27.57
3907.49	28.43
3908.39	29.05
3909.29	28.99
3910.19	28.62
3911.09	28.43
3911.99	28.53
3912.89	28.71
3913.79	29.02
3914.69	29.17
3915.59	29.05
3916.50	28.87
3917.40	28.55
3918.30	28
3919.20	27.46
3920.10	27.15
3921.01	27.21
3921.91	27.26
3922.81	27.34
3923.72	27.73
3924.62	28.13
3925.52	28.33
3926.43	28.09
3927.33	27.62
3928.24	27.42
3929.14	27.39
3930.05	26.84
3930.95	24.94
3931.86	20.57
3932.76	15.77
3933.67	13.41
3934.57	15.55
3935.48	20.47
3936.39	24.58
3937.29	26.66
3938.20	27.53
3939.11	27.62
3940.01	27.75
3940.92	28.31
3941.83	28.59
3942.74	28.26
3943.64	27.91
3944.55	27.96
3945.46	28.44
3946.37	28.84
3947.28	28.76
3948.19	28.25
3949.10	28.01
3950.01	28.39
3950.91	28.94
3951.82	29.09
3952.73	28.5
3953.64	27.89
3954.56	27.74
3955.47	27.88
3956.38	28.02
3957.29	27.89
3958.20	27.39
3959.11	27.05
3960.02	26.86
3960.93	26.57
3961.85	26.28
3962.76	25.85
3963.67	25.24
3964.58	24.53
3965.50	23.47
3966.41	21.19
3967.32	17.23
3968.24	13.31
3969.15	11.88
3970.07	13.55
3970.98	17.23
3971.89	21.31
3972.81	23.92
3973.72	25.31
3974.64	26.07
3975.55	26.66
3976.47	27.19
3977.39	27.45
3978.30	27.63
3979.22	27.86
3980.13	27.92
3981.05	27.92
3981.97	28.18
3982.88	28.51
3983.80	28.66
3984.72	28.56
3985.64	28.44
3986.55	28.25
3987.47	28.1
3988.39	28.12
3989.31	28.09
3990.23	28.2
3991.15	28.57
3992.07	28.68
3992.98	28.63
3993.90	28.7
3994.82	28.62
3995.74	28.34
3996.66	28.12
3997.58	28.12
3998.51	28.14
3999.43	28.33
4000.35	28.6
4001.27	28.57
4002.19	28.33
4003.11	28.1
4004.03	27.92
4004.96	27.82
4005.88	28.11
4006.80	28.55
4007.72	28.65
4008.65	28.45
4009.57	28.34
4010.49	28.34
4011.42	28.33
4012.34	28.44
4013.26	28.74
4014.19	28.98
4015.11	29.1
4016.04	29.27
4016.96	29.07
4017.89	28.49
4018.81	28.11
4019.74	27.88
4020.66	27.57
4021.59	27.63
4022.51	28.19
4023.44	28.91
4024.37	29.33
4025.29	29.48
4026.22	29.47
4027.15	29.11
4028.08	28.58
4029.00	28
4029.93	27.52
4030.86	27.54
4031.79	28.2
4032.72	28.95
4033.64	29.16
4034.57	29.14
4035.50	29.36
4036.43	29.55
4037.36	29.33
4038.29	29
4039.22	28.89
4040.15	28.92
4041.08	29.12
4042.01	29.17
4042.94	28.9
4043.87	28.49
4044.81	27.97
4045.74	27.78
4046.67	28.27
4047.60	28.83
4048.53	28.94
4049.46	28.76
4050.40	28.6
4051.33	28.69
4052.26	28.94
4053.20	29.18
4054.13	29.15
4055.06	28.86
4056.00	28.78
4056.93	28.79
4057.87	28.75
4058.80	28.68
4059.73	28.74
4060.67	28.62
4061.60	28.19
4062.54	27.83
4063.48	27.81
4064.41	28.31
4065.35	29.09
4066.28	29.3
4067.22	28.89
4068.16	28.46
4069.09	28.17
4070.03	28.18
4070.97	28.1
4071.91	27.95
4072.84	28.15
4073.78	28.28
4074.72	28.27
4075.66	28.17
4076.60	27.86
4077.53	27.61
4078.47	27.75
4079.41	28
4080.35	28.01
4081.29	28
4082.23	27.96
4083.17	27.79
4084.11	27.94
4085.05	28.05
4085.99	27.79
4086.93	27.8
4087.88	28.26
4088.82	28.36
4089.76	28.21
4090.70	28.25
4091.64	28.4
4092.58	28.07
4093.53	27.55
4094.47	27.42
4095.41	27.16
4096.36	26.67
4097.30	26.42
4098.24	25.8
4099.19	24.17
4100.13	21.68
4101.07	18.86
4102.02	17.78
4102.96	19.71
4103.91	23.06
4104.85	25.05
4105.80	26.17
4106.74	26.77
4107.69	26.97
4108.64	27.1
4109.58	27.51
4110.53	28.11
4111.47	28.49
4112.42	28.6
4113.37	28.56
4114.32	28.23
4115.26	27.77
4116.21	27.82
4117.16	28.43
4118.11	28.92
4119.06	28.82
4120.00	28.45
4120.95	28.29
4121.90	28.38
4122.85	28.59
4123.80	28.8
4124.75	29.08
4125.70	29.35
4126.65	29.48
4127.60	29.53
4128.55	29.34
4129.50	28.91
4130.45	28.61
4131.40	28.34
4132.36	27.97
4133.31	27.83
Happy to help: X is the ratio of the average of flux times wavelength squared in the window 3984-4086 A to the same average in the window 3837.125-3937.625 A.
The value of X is 1.2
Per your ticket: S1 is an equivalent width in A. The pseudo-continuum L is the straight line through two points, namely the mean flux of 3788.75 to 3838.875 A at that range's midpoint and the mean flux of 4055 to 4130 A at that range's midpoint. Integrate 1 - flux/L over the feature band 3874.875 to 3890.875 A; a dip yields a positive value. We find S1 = 0.50 A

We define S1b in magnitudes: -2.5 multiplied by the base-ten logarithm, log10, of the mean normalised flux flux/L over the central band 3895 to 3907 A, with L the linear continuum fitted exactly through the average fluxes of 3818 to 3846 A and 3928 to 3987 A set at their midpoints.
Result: -0.09 mag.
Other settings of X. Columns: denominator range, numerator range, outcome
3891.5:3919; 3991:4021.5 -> 1.08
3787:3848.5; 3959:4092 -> 1.20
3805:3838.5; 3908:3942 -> 1.08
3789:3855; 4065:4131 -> 1.22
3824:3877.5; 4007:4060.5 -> 1.19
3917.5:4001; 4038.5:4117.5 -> 1.12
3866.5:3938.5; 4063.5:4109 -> 1.12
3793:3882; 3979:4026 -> 1.17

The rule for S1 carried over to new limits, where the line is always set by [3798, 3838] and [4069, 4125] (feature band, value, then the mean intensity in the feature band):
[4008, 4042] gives -2.4 A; 28.7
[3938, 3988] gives 0.6 A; 26.1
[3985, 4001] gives -1.1 A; 28.4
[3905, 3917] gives -1.1 A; 28.6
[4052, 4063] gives -0.7 A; 28.7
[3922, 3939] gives 1.1 A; 24.5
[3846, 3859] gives -1.1 A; 27.9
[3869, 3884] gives -1.1 A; 27.8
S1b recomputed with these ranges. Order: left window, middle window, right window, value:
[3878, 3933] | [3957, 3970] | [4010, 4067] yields 0.200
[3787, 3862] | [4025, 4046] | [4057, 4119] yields -0.068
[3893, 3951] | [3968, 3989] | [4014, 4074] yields 0.113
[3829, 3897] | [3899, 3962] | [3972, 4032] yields -0.004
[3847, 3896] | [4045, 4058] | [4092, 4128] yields -0.077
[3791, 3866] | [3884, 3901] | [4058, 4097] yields 0.092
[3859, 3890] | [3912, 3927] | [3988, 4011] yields -0.037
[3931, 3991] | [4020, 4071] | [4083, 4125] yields -0.093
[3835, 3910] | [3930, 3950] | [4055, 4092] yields 0.076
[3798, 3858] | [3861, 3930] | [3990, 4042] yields -0.004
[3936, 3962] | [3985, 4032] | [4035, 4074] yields -0.005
